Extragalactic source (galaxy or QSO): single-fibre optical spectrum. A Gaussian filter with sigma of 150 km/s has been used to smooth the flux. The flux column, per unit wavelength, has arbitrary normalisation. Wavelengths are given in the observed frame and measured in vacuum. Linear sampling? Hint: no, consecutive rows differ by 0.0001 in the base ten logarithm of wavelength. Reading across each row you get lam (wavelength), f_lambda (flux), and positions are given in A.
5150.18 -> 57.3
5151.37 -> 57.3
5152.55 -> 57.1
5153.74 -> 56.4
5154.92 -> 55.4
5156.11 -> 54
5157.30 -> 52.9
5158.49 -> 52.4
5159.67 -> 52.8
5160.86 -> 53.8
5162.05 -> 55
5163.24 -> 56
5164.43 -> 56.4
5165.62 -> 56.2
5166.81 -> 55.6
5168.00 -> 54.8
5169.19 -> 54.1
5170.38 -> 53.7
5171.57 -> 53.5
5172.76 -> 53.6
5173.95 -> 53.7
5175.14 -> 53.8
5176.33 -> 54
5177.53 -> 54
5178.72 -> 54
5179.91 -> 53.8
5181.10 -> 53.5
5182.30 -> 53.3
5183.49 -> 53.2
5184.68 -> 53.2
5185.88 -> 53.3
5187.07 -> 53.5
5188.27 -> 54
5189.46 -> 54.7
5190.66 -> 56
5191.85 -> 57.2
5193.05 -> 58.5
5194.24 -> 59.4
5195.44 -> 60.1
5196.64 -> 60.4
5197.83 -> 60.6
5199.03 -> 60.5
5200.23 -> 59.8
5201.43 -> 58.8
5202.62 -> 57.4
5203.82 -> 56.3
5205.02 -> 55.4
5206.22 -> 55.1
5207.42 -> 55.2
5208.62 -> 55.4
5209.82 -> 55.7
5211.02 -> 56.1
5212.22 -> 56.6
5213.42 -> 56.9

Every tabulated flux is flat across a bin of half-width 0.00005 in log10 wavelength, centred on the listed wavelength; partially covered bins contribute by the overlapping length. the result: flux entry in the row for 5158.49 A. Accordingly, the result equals 52.4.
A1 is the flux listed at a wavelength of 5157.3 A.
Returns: 52.9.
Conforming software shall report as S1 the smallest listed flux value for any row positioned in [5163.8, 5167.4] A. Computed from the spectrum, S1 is 55.6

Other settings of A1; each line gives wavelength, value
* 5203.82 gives 56.3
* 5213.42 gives 56.9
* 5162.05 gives 55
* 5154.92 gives 55.4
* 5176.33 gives 54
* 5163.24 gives 56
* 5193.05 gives 58.5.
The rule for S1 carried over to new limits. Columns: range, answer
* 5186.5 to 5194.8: 53.5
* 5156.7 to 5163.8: 52.4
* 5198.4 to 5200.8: 59.8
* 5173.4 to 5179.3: 53.7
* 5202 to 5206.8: 55.1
